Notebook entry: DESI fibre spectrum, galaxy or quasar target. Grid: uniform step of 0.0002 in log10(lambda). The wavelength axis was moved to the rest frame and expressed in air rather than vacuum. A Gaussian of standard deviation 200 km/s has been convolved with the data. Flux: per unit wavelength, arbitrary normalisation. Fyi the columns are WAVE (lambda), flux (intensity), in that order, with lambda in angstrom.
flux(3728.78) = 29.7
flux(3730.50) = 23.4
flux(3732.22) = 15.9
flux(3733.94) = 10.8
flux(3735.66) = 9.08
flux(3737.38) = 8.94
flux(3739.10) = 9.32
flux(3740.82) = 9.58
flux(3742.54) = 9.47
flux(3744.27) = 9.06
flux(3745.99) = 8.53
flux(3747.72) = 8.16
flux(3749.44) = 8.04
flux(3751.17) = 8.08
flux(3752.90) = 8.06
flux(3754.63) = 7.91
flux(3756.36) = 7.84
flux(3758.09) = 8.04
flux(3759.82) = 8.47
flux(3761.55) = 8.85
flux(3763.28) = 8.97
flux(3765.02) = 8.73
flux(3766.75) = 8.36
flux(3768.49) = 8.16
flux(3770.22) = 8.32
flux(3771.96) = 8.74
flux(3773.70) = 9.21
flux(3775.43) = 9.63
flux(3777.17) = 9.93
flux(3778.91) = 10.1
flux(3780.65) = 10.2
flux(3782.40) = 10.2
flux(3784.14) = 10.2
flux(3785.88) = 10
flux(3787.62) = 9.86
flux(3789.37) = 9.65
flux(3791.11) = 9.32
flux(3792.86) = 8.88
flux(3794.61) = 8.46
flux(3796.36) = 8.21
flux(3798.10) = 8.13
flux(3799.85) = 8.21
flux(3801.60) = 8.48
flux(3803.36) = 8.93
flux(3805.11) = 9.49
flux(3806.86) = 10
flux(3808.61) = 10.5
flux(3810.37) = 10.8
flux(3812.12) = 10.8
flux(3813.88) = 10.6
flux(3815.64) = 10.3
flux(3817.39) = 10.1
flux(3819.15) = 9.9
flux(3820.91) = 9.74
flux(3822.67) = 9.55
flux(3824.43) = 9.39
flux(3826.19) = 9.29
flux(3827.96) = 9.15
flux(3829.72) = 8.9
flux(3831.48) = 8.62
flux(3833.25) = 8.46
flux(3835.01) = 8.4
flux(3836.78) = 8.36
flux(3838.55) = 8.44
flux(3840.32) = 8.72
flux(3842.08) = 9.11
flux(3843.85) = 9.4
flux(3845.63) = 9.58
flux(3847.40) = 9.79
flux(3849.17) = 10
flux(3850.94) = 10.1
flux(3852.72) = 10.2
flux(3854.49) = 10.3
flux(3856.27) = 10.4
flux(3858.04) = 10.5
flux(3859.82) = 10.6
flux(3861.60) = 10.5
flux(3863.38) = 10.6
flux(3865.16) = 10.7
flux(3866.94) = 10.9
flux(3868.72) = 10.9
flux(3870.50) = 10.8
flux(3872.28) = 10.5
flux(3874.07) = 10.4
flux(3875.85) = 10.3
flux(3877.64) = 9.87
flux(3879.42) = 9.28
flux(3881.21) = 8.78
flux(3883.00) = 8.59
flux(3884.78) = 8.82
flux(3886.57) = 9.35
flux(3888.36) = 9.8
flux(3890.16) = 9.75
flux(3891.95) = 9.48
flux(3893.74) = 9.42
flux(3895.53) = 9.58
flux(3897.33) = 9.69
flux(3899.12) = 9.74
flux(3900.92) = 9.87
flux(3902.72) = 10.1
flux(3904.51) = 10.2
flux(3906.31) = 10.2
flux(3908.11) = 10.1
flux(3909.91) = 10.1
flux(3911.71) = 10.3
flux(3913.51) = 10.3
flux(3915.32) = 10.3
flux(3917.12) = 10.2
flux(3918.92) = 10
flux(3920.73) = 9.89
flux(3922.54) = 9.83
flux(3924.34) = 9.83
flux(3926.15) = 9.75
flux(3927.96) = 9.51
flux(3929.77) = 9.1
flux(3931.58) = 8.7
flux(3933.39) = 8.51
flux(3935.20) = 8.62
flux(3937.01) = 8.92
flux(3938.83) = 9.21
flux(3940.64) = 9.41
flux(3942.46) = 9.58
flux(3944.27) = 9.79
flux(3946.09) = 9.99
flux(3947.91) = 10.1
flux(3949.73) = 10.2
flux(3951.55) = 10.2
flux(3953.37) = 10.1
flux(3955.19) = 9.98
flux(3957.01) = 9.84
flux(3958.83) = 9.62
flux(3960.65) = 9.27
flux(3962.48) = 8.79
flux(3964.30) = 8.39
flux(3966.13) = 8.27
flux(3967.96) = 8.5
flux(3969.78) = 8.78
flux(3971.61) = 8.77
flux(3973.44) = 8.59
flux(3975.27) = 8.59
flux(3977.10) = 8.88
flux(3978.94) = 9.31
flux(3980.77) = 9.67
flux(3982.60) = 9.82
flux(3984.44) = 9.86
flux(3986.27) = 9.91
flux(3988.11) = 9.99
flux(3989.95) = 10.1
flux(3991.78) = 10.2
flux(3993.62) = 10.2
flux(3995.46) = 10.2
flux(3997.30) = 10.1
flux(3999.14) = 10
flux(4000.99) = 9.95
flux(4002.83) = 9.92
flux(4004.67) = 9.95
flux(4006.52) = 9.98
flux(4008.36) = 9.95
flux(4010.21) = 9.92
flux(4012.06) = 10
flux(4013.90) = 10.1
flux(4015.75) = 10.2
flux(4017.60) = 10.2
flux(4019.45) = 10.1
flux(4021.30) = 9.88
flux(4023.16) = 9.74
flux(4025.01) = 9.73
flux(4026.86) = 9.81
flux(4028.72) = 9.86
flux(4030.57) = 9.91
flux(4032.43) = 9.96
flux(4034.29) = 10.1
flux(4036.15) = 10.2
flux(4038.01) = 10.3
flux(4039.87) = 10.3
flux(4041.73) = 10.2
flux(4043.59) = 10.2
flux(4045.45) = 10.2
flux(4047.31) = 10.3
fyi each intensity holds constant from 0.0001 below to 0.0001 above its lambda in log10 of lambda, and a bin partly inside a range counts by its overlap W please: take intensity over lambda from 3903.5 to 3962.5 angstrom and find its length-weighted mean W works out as 9.72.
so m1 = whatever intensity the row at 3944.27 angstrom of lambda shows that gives 9.79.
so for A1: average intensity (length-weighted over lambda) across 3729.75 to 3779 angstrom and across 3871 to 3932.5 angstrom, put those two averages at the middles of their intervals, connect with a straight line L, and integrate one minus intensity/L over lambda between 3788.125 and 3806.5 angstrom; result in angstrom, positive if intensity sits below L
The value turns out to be 1.5 angstrom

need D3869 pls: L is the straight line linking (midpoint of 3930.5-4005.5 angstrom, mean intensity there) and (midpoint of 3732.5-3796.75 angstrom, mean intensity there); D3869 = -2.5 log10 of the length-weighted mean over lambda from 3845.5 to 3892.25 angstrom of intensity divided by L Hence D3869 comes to -0.09 mag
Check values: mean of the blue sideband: 9.08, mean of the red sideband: 9.48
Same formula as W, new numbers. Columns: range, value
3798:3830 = 9.64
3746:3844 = 9.11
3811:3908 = 9.76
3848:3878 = 10.4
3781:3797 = 9.46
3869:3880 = 10.3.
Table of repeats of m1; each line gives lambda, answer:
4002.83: 9.92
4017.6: 10.2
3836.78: 8.36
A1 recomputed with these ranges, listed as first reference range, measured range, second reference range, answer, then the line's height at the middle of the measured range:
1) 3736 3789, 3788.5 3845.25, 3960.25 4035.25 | -0.8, 9.13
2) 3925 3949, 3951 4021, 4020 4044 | 0.3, 9.68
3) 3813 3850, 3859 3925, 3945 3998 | -4.1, 9.41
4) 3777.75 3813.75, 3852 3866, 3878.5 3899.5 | -1.6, 9.41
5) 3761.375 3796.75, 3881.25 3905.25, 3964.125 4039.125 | -0.1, 9.5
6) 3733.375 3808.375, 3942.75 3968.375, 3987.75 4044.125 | 0.7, 9.78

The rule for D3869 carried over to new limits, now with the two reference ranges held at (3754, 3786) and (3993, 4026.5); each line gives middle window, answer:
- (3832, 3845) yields 0.07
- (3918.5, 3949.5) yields 0.03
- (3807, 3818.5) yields -0.14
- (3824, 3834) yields 0.04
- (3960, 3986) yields 0.10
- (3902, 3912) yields -0.06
